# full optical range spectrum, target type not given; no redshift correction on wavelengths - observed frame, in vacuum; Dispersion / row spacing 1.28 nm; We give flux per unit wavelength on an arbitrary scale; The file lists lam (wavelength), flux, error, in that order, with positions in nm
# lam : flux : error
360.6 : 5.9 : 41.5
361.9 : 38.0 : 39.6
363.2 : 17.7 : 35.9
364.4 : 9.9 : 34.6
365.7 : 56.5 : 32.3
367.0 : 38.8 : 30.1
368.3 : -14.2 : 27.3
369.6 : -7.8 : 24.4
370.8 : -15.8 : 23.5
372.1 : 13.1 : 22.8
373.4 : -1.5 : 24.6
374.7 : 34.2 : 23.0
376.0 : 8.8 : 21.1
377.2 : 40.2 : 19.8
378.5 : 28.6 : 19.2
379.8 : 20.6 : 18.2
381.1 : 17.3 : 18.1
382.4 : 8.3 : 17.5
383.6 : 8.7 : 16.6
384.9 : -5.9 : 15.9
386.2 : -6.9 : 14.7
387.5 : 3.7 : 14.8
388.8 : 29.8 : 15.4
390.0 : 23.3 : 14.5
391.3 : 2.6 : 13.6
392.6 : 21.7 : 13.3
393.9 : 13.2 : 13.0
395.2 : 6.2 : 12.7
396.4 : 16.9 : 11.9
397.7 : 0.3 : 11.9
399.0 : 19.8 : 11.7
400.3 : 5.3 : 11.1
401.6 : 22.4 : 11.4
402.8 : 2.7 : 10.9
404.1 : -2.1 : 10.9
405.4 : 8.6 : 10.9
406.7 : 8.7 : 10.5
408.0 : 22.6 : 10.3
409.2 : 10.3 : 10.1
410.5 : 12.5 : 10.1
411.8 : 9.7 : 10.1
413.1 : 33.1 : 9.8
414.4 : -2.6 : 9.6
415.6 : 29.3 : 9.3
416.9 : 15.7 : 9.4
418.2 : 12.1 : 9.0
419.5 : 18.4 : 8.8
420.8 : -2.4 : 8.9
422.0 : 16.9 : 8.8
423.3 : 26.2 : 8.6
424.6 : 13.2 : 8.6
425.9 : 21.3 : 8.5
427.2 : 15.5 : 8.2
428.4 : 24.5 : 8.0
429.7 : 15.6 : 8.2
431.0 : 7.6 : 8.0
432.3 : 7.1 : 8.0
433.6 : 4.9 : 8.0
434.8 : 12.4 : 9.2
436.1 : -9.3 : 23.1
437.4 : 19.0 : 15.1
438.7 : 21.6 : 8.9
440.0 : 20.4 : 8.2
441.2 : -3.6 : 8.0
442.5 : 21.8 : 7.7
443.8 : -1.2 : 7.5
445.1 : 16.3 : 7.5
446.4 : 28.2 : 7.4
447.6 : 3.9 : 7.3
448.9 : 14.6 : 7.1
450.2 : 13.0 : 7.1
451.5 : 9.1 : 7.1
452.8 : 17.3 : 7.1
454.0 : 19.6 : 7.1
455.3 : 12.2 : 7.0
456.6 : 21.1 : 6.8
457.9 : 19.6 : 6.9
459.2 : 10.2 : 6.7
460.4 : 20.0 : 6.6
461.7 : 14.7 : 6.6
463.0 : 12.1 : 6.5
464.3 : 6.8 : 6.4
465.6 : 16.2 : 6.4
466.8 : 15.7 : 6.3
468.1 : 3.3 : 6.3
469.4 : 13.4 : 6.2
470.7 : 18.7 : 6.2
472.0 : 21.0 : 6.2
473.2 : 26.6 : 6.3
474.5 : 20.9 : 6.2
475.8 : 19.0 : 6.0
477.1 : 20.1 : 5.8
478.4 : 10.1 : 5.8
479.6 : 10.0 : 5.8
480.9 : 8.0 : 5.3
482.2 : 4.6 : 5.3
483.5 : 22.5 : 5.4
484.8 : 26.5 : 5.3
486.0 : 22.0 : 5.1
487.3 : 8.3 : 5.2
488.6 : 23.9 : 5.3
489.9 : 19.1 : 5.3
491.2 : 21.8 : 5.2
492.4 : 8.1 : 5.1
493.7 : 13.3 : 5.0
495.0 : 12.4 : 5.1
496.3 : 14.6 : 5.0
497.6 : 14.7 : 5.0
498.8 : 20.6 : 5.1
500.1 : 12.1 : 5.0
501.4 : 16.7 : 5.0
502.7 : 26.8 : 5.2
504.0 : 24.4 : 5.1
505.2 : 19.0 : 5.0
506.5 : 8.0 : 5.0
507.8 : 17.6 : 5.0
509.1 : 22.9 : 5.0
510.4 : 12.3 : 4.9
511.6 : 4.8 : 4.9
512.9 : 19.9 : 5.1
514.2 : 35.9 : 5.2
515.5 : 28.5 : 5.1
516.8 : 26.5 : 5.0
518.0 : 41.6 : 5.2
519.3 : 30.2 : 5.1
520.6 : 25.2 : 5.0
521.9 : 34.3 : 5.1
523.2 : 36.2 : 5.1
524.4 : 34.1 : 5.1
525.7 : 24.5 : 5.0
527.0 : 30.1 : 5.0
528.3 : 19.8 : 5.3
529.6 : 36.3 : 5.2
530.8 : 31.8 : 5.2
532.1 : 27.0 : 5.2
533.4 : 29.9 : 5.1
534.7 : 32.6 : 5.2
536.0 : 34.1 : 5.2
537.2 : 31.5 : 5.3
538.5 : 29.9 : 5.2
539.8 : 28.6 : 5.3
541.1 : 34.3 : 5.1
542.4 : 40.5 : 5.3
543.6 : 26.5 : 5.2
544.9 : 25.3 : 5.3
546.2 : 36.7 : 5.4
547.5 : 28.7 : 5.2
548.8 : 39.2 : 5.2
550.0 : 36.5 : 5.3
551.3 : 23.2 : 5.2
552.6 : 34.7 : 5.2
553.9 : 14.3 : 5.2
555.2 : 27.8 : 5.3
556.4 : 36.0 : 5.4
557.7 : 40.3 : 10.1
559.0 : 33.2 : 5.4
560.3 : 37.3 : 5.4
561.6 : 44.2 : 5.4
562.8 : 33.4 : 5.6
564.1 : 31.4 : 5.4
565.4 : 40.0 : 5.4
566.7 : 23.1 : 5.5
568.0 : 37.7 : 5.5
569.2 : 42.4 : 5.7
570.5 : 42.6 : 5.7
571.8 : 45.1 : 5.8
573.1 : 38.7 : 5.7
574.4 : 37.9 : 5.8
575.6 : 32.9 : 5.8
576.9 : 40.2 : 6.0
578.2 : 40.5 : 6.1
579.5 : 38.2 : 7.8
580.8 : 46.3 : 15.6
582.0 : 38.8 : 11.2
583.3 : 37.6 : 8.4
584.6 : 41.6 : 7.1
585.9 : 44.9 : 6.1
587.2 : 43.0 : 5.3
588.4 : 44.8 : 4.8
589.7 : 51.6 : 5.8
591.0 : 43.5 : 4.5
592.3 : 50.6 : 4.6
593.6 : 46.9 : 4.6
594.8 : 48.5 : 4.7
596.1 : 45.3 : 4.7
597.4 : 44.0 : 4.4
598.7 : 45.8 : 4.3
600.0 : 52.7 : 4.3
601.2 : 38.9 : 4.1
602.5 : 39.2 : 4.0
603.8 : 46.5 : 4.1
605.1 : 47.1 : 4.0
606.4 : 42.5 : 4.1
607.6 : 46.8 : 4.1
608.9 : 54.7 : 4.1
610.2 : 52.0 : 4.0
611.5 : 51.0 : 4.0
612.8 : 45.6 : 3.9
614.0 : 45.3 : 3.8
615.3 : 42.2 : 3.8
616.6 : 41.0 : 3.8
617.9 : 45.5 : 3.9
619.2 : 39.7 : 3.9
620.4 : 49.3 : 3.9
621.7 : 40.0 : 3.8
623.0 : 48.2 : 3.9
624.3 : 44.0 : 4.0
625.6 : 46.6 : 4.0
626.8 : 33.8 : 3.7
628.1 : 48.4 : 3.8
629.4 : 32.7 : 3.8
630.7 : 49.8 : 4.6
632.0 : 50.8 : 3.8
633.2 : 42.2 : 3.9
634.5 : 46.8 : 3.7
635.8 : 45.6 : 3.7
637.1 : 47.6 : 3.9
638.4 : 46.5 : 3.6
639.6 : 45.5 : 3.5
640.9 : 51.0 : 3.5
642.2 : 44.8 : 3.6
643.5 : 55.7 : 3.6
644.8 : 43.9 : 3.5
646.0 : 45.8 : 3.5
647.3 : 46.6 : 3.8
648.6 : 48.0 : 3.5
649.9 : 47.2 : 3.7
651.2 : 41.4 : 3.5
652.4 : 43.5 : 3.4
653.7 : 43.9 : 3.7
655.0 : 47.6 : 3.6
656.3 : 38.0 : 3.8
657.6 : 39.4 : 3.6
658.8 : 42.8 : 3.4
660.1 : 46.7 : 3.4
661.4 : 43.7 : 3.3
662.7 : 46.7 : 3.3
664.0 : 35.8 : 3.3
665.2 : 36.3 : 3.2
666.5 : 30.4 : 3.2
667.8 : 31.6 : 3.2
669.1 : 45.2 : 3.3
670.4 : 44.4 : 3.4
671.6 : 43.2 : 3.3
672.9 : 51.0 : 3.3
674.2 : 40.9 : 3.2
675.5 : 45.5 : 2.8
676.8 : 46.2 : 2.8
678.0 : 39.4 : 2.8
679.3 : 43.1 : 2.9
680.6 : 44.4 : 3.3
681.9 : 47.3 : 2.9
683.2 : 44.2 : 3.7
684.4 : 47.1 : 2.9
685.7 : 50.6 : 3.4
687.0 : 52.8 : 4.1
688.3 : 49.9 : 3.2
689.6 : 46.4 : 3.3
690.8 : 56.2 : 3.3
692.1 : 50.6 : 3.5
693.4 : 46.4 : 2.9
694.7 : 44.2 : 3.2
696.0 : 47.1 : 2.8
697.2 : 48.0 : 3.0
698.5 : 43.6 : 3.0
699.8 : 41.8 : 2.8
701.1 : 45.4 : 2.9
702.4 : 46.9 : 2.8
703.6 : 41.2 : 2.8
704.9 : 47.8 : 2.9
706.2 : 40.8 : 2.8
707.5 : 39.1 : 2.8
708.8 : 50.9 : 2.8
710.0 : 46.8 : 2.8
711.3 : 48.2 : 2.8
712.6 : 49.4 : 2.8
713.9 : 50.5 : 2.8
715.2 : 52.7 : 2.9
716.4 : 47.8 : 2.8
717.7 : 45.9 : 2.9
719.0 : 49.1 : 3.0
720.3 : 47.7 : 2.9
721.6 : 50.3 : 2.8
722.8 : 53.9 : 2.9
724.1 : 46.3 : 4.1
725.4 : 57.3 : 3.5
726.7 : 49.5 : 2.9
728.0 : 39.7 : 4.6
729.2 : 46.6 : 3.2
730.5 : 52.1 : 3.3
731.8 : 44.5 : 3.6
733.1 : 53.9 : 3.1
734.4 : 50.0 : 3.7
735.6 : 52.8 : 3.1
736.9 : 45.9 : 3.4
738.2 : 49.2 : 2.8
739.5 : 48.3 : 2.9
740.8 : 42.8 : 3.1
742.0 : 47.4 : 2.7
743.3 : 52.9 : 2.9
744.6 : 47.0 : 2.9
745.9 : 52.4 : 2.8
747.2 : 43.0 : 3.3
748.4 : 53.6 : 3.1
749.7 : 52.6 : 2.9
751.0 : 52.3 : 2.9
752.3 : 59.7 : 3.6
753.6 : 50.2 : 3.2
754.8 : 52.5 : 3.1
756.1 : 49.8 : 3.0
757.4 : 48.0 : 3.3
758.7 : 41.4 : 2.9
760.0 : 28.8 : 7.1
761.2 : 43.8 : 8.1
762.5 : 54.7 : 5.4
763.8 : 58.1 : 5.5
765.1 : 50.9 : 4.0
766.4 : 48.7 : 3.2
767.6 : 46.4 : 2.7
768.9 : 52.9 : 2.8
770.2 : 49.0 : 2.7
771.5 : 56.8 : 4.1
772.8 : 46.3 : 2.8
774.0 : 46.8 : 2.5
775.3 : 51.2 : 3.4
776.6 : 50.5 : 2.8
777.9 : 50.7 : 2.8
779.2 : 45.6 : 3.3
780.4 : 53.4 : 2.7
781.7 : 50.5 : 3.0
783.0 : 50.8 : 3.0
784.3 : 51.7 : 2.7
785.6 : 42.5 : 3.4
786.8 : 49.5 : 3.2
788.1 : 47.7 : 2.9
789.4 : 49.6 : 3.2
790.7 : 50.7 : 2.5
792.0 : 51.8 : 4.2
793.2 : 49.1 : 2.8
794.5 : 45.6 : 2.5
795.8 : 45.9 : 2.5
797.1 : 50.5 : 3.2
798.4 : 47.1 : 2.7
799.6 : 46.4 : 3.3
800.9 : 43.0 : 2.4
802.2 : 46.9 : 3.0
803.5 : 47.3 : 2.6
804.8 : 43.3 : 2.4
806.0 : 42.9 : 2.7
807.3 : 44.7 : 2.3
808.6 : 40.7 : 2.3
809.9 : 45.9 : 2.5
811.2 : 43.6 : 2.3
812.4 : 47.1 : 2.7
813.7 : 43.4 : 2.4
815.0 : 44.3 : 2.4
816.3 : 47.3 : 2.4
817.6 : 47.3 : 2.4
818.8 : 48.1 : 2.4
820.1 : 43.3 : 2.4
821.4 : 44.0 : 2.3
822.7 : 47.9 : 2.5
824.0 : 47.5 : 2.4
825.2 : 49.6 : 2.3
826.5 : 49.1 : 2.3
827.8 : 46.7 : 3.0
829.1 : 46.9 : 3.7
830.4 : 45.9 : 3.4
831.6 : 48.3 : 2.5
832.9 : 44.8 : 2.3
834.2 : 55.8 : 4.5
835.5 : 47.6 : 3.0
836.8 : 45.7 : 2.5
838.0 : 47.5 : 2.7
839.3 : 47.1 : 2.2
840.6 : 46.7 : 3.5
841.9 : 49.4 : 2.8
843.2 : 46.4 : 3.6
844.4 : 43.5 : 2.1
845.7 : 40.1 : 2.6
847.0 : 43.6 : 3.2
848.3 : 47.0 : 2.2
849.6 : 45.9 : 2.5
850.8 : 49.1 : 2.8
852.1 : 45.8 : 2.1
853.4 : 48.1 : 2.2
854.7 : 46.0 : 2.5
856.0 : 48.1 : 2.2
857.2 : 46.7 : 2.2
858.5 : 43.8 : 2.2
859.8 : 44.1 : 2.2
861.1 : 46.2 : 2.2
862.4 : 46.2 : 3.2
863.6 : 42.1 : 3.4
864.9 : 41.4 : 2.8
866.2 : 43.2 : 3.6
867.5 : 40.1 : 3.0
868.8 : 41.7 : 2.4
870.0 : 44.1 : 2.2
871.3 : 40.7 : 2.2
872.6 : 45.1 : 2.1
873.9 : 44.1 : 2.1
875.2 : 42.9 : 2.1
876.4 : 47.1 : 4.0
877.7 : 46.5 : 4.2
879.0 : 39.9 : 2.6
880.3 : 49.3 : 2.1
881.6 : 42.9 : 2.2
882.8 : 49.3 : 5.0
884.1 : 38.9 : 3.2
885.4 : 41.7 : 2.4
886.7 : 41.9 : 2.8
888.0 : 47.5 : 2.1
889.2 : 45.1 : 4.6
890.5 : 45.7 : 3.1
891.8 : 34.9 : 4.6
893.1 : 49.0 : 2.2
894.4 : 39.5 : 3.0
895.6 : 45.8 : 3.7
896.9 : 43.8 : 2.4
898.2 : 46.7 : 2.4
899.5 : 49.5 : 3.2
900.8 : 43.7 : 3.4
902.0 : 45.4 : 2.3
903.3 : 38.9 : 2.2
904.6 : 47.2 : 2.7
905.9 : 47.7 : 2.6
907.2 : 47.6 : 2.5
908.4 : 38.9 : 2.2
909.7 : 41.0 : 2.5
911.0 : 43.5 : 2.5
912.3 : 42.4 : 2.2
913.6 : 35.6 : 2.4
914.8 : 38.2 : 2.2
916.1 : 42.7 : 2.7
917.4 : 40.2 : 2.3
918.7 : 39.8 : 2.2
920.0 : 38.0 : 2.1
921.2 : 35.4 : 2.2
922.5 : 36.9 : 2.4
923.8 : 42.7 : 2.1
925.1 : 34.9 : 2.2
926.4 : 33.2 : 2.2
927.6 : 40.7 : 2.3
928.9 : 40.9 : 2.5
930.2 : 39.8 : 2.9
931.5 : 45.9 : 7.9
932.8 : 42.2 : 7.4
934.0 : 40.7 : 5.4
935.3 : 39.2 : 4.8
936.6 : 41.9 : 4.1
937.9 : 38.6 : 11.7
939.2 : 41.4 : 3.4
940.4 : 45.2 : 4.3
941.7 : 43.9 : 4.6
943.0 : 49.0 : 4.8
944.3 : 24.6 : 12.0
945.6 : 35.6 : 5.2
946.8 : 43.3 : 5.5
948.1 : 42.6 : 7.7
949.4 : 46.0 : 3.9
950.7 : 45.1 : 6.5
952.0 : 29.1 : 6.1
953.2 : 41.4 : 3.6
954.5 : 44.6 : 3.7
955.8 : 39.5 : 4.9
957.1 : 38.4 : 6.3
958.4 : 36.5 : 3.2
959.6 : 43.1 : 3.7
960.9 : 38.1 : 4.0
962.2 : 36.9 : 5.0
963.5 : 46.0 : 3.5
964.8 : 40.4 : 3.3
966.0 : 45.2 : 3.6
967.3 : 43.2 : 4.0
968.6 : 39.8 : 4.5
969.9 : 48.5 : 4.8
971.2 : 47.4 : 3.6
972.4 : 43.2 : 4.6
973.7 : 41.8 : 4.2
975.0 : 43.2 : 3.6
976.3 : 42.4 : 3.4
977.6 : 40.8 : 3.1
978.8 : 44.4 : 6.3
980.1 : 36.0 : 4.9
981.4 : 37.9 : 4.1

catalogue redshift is 0.288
